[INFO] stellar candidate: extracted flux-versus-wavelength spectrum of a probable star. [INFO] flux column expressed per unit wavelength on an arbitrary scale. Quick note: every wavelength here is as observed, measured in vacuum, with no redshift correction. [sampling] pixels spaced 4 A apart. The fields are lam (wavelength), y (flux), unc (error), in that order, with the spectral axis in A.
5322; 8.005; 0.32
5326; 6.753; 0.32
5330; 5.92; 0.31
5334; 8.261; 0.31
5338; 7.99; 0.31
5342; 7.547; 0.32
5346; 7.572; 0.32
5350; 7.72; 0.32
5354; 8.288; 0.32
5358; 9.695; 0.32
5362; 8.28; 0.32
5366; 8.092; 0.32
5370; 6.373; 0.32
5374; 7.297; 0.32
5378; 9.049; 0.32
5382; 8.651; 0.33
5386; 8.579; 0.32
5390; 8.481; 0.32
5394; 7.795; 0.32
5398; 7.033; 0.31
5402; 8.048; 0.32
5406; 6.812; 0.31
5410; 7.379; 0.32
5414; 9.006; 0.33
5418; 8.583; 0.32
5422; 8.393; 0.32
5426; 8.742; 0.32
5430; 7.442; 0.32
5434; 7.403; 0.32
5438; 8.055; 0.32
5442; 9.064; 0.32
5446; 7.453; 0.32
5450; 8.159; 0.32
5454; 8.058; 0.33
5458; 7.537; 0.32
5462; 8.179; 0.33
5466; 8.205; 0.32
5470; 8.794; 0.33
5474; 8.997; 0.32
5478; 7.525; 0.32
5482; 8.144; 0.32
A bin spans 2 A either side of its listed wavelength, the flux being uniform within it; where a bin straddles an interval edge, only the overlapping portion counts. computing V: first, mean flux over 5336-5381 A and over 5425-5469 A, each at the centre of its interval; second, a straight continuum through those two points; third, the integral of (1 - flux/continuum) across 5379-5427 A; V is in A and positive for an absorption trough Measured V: -0.7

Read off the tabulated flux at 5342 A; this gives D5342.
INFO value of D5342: 7.547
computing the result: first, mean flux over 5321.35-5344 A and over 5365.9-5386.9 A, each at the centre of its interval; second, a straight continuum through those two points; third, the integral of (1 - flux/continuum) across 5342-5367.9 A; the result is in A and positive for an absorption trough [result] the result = -1.8 A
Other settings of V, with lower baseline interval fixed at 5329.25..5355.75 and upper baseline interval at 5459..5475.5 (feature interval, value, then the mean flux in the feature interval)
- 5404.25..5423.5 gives 0.23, 8.04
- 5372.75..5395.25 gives -1.17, 8.36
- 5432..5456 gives 0.84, 8.03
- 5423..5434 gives 0.31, 7.99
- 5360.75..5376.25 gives 0.69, 7.5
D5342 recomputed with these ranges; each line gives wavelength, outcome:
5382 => 8.651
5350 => 7.72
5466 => 8.205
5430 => 7.442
